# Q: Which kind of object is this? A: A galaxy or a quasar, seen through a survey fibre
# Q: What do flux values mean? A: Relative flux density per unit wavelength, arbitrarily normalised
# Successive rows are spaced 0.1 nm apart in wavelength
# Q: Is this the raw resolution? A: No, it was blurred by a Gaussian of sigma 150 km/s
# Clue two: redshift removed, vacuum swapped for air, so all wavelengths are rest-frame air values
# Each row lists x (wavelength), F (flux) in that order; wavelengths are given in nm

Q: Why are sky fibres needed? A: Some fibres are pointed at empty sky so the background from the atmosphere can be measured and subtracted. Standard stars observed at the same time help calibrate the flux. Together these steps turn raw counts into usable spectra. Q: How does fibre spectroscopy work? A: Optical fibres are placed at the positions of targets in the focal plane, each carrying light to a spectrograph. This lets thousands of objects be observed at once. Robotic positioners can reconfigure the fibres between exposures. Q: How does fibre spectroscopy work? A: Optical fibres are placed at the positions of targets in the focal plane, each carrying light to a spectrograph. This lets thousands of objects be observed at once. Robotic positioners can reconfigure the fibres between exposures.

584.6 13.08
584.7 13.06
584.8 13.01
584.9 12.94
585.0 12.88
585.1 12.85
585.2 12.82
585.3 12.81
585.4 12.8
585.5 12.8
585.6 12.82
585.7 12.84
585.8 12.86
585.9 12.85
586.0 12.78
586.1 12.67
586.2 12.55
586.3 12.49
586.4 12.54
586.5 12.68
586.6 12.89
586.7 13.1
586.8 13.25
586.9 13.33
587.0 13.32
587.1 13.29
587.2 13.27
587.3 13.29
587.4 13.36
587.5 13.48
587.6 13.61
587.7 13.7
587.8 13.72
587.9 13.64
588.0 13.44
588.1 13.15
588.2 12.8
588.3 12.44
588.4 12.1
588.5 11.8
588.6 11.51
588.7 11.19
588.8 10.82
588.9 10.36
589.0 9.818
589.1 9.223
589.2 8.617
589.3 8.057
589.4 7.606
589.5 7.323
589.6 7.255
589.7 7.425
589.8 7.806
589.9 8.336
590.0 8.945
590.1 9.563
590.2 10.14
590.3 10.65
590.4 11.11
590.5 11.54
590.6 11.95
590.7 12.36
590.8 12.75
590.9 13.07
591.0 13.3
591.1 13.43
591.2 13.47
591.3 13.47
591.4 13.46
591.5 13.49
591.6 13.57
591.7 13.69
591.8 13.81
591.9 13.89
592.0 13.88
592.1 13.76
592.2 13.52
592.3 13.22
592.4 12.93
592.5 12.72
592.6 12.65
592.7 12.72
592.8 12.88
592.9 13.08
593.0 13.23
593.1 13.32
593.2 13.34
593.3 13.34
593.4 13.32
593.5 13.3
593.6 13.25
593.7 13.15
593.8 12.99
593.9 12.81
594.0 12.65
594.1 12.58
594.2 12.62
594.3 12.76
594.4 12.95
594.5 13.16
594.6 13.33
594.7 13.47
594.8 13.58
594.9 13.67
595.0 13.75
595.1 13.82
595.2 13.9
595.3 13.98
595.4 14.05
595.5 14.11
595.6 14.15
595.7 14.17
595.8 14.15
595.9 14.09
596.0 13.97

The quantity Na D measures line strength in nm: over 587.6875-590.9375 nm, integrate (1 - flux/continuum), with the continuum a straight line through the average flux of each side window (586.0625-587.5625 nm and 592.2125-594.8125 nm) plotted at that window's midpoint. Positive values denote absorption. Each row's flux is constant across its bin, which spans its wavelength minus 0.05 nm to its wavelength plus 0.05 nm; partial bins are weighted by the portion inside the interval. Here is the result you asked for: 0.59 nm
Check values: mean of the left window 13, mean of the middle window 10.7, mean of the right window 13.1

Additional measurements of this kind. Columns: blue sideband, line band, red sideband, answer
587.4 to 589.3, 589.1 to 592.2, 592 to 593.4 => 0.33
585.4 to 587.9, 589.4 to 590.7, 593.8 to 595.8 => 0.38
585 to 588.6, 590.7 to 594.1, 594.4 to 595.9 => 0.07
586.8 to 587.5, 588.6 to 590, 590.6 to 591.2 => 0.45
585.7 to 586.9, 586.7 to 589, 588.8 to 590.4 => -0.37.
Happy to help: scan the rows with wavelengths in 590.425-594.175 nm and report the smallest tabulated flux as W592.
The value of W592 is 11.54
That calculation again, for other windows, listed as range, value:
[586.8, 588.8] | 10.82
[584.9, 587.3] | 12.49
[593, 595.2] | 12.58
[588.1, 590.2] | 7.255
